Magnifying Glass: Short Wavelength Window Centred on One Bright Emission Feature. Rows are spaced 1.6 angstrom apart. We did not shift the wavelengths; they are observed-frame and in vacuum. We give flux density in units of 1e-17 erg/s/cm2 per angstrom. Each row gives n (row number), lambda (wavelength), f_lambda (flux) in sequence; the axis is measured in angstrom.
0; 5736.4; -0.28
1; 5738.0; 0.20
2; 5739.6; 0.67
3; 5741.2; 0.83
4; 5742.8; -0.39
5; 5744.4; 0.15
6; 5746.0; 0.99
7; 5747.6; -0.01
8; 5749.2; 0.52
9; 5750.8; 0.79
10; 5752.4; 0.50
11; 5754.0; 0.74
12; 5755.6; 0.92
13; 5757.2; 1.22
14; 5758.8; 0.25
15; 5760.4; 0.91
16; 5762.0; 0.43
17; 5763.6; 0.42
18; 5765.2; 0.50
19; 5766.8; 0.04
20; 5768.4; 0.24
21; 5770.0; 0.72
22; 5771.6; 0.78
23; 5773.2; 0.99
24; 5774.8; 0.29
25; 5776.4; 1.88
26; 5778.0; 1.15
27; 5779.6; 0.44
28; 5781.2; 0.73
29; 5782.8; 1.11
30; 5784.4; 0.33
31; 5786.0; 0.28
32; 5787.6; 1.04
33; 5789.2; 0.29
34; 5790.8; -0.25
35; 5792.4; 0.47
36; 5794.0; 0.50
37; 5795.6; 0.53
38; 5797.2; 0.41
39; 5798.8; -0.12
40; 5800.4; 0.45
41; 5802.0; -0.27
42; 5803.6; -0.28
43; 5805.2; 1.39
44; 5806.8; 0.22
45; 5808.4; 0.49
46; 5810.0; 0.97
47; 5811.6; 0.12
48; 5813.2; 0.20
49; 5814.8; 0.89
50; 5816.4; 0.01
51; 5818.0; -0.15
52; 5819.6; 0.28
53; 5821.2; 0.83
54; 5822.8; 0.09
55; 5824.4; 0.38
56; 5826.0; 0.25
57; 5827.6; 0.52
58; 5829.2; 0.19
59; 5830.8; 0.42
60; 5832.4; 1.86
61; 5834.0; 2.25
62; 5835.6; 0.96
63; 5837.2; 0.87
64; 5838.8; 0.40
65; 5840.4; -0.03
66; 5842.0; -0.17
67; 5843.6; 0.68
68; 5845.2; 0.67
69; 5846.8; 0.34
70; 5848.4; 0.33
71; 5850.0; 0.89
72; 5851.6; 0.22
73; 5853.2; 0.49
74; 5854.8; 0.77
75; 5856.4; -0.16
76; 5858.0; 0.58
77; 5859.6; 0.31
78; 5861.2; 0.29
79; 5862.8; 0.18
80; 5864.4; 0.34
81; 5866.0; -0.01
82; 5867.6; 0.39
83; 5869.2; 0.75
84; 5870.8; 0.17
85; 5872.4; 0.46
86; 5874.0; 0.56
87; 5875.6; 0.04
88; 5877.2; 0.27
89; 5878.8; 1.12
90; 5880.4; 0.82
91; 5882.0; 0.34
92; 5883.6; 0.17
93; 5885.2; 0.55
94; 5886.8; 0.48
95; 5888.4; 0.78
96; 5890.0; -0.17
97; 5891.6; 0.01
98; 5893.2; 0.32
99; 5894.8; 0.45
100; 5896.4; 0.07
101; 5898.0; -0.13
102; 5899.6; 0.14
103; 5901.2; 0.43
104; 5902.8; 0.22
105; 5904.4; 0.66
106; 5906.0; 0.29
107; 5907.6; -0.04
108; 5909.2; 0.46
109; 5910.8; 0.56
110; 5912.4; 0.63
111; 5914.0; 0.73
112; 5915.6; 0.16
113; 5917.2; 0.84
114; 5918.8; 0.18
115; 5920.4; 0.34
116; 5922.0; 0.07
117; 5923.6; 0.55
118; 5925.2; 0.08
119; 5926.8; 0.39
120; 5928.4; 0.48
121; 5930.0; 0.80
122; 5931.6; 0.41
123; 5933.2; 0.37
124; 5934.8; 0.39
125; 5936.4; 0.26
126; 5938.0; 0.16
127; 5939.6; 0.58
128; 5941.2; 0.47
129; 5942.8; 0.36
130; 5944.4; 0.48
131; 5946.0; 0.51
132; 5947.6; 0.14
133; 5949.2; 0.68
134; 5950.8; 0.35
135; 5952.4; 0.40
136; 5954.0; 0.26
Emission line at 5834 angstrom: [O III] 5007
